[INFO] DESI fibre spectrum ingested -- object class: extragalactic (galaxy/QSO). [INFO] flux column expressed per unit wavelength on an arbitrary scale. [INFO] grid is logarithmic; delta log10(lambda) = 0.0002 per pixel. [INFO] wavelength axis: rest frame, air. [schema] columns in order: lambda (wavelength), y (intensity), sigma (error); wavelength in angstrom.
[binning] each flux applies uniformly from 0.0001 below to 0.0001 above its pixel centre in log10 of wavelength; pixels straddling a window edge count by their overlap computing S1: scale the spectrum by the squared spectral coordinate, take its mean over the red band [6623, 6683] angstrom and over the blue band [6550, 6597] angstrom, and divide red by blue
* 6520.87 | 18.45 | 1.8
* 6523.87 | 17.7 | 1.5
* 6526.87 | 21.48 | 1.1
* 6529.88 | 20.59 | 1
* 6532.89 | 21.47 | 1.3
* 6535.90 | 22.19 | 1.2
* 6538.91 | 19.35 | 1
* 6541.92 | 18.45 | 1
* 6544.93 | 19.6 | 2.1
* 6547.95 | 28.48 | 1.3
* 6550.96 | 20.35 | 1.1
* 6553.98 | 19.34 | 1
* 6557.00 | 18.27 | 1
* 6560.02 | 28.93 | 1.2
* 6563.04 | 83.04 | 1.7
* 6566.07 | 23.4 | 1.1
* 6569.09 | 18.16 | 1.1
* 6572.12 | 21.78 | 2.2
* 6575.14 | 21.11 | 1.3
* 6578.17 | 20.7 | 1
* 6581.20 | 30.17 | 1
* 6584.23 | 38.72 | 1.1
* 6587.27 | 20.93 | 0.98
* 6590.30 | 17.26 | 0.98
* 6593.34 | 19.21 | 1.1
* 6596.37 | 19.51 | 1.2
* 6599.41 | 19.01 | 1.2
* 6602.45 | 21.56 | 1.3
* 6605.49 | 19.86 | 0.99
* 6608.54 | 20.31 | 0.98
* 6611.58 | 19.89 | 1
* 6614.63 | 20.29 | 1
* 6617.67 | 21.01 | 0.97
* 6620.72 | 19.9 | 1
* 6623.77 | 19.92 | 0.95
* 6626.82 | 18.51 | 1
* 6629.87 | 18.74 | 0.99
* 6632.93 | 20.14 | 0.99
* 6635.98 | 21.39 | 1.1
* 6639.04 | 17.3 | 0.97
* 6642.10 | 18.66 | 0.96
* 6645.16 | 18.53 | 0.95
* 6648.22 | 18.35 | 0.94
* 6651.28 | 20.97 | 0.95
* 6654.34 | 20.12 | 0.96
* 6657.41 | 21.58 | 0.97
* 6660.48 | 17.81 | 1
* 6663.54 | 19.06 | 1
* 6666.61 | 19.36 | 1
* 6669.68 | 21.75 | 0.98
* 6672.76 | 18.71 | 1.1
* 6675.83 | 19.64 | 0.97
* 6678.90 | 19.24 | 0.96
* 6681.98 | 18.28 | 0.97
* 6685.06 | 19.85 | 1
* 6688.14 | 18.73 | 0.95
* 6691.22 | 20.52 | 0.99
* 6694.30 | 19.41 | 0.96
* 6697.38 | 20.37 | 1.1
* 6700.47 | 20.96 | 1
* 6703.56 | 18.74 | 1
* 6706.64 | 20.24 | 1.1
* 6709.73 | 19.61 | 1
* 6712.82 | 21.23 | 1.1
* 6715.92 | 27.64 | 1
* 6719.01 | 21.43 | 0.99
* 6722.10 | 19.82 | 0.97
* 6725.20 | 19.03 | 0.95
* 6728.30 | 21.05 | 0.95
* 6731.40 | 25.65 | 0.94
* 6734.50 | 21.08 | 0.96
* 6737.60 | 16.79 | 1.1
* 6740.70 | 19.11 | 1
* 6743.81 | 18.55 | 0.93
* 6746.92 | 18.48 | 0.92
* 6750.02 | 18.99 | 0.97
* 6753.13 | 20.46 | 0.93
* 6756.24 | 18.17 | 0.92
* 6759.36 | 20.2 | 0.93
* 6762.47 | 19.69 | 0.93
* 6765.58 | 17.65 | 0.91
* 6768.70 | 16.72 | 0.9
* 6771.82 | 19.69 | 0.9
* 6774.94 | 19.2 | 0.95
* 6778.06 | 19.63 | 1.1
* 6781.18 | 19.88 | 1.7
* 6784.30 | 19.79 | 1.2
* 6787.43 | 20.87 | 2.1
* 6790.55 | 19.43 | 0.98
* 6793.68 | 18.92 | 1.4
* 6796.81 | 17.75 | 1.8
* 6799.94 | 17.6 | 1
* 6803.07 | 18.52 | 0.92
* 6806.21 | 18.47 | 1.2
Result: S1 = 0.8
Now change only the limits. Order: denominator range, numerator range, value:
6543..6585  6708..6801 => 0.76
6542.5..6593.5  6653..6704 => 0.77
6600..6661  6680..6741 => 1.06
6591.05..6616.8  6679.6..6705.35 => 1.01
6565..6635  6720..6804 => 0.96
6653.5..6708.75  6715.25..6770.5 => 1.03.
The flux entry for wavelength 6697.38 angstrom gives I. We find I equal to 20.37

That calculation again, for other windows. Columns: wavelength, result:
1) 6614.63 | 20.29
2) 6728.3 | 21.05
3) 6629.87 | 18.74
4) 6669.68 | 21.75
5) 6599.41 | 19.01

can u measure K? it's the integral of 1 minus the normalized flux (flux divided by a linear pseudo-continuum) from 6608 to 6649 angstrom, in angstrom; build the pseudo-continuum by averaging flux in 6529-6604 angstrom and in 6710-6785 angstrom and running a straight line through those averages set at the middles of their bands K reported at 6.2 angstrom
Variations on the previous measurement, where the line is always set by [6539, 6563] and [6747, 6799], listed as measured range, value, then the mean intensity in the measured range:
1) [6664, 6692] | 3.0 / 19.5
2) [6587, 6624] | 6.3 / 19.9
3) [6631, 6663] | 4.6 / 19.5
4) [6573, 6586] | -1.4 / 27.3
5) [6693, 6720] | 0.0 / 21.1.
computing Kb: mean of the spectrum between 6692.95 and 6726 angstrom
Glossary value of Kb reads 20.8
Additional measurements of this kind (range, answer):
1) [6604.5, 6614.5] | 20.1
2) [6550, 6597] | 26.5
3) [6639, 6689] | 19.4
